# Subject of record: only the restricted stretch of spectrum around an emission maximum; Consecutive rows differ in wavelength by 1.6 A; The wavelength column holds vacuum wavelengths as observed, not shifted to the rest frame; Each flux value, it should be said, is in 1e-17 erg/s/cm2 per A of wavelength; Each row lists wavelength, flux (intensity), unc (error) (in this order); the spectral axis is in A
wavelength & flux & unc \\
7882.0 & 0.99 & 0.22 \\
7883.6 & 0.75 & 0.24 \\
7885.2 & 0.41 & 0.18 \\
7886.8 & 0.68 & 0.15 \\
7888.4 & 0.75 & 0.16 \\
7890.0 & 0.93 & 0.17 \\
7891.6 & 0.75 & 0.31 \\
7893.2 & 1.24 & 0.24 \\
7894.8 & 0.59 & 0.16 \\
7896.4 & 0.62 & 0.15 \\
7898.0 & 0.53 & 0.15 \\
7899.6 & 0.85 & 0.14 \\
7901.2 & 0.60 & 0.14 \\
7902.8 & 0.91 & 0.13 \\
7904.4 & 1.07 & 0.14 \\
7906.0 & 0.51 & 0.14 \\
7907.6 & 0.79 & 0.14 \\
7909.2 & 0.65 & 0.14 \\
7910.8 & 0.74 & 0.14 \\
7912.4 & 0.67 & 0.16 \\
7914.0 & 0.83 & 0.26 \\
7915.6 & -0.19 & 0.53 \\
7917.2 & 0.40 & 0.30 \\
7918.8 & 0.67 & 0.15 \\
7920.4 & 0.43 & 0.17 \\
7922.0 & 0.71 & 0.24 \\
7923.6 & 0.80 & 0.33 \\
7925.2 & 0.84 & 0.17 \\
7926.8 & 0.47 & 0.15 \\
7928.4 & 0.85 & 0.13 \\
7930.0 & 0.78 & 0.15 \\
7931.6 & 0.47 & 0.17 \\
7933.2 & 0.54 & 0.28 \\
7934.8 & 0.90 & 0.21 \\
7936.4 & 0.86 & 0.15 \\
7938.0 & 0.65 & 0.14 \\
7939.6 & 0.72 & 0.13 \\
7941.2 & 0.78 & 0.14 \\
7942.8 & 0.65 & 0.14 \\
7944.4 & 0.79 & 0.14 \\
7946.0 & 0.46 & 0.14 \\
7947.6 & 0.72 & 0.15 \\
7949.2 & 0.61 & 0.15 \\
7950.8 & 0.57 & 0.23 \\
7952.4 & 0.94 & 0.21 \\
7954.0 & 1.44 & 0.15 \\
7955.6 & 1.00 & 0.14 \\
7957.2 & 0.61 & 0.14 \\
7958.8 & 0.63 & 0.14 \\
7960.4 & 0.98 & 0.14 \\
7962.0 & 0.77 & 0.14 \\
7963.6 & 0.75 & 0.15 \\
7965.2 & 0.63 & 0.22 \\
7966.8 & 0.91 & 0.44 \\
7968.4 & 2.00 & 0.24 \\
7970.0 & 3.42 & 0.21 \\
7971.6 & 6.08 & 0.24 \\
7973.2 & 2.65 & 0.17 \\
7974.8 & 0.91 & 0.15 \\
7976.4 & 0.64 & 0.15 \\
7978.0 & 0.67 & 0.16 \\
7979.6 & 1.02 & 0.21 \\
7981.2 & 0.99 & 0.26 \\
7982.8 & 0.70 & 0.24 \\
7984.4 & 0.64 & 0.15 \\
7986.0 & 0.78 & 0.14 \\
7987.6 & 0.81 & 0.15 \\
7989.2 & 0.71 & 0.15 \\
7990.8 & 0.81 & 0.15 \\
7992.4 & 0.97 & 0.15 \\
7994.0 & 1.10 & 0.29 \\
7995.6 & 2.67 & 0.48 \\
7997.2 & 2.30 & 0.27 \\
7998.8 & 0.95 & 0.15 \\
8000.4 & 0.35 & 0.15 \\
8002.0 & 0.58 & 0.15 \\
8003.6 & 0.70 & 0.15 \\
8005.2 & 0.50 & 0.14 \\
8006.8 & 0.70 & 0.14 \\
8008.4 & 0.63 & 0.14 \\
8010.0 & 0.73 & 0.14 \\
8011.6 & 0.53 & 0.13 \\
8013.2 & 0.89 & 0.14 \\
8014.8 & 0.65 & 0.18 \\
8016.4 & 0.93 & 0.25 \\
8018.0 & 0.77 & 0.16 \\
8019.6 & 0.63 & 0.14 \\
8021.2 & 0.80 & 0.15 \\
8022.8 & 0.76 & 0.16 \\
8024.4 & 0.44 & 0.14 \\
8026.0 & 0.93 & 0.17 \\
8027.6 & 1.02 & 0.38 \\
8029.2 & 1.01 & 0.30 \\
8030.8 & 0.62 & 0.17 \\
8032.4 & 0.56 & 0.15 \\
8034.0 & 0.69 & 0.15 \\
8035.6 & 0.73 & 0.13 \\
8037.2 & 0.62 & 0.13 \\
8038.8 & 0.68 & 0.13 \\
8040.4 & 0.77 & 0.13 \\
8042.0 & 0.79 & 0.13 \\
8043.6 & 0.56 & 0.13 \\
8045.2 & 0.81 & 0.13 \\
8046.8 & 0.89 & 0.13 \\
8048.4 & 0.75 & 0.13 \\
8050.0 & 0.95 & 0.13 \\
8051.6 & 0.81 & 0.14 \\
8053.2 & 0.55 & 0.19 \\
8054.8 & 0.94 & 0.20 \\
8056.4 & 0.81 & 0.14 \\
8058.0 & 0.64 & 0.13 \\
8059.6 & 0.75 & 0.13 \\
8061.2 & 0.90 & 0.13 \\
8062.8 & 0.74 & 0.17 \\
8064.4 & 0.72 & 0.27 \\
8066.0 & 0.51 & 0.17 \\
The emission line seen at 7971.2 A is H-alpha 6563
